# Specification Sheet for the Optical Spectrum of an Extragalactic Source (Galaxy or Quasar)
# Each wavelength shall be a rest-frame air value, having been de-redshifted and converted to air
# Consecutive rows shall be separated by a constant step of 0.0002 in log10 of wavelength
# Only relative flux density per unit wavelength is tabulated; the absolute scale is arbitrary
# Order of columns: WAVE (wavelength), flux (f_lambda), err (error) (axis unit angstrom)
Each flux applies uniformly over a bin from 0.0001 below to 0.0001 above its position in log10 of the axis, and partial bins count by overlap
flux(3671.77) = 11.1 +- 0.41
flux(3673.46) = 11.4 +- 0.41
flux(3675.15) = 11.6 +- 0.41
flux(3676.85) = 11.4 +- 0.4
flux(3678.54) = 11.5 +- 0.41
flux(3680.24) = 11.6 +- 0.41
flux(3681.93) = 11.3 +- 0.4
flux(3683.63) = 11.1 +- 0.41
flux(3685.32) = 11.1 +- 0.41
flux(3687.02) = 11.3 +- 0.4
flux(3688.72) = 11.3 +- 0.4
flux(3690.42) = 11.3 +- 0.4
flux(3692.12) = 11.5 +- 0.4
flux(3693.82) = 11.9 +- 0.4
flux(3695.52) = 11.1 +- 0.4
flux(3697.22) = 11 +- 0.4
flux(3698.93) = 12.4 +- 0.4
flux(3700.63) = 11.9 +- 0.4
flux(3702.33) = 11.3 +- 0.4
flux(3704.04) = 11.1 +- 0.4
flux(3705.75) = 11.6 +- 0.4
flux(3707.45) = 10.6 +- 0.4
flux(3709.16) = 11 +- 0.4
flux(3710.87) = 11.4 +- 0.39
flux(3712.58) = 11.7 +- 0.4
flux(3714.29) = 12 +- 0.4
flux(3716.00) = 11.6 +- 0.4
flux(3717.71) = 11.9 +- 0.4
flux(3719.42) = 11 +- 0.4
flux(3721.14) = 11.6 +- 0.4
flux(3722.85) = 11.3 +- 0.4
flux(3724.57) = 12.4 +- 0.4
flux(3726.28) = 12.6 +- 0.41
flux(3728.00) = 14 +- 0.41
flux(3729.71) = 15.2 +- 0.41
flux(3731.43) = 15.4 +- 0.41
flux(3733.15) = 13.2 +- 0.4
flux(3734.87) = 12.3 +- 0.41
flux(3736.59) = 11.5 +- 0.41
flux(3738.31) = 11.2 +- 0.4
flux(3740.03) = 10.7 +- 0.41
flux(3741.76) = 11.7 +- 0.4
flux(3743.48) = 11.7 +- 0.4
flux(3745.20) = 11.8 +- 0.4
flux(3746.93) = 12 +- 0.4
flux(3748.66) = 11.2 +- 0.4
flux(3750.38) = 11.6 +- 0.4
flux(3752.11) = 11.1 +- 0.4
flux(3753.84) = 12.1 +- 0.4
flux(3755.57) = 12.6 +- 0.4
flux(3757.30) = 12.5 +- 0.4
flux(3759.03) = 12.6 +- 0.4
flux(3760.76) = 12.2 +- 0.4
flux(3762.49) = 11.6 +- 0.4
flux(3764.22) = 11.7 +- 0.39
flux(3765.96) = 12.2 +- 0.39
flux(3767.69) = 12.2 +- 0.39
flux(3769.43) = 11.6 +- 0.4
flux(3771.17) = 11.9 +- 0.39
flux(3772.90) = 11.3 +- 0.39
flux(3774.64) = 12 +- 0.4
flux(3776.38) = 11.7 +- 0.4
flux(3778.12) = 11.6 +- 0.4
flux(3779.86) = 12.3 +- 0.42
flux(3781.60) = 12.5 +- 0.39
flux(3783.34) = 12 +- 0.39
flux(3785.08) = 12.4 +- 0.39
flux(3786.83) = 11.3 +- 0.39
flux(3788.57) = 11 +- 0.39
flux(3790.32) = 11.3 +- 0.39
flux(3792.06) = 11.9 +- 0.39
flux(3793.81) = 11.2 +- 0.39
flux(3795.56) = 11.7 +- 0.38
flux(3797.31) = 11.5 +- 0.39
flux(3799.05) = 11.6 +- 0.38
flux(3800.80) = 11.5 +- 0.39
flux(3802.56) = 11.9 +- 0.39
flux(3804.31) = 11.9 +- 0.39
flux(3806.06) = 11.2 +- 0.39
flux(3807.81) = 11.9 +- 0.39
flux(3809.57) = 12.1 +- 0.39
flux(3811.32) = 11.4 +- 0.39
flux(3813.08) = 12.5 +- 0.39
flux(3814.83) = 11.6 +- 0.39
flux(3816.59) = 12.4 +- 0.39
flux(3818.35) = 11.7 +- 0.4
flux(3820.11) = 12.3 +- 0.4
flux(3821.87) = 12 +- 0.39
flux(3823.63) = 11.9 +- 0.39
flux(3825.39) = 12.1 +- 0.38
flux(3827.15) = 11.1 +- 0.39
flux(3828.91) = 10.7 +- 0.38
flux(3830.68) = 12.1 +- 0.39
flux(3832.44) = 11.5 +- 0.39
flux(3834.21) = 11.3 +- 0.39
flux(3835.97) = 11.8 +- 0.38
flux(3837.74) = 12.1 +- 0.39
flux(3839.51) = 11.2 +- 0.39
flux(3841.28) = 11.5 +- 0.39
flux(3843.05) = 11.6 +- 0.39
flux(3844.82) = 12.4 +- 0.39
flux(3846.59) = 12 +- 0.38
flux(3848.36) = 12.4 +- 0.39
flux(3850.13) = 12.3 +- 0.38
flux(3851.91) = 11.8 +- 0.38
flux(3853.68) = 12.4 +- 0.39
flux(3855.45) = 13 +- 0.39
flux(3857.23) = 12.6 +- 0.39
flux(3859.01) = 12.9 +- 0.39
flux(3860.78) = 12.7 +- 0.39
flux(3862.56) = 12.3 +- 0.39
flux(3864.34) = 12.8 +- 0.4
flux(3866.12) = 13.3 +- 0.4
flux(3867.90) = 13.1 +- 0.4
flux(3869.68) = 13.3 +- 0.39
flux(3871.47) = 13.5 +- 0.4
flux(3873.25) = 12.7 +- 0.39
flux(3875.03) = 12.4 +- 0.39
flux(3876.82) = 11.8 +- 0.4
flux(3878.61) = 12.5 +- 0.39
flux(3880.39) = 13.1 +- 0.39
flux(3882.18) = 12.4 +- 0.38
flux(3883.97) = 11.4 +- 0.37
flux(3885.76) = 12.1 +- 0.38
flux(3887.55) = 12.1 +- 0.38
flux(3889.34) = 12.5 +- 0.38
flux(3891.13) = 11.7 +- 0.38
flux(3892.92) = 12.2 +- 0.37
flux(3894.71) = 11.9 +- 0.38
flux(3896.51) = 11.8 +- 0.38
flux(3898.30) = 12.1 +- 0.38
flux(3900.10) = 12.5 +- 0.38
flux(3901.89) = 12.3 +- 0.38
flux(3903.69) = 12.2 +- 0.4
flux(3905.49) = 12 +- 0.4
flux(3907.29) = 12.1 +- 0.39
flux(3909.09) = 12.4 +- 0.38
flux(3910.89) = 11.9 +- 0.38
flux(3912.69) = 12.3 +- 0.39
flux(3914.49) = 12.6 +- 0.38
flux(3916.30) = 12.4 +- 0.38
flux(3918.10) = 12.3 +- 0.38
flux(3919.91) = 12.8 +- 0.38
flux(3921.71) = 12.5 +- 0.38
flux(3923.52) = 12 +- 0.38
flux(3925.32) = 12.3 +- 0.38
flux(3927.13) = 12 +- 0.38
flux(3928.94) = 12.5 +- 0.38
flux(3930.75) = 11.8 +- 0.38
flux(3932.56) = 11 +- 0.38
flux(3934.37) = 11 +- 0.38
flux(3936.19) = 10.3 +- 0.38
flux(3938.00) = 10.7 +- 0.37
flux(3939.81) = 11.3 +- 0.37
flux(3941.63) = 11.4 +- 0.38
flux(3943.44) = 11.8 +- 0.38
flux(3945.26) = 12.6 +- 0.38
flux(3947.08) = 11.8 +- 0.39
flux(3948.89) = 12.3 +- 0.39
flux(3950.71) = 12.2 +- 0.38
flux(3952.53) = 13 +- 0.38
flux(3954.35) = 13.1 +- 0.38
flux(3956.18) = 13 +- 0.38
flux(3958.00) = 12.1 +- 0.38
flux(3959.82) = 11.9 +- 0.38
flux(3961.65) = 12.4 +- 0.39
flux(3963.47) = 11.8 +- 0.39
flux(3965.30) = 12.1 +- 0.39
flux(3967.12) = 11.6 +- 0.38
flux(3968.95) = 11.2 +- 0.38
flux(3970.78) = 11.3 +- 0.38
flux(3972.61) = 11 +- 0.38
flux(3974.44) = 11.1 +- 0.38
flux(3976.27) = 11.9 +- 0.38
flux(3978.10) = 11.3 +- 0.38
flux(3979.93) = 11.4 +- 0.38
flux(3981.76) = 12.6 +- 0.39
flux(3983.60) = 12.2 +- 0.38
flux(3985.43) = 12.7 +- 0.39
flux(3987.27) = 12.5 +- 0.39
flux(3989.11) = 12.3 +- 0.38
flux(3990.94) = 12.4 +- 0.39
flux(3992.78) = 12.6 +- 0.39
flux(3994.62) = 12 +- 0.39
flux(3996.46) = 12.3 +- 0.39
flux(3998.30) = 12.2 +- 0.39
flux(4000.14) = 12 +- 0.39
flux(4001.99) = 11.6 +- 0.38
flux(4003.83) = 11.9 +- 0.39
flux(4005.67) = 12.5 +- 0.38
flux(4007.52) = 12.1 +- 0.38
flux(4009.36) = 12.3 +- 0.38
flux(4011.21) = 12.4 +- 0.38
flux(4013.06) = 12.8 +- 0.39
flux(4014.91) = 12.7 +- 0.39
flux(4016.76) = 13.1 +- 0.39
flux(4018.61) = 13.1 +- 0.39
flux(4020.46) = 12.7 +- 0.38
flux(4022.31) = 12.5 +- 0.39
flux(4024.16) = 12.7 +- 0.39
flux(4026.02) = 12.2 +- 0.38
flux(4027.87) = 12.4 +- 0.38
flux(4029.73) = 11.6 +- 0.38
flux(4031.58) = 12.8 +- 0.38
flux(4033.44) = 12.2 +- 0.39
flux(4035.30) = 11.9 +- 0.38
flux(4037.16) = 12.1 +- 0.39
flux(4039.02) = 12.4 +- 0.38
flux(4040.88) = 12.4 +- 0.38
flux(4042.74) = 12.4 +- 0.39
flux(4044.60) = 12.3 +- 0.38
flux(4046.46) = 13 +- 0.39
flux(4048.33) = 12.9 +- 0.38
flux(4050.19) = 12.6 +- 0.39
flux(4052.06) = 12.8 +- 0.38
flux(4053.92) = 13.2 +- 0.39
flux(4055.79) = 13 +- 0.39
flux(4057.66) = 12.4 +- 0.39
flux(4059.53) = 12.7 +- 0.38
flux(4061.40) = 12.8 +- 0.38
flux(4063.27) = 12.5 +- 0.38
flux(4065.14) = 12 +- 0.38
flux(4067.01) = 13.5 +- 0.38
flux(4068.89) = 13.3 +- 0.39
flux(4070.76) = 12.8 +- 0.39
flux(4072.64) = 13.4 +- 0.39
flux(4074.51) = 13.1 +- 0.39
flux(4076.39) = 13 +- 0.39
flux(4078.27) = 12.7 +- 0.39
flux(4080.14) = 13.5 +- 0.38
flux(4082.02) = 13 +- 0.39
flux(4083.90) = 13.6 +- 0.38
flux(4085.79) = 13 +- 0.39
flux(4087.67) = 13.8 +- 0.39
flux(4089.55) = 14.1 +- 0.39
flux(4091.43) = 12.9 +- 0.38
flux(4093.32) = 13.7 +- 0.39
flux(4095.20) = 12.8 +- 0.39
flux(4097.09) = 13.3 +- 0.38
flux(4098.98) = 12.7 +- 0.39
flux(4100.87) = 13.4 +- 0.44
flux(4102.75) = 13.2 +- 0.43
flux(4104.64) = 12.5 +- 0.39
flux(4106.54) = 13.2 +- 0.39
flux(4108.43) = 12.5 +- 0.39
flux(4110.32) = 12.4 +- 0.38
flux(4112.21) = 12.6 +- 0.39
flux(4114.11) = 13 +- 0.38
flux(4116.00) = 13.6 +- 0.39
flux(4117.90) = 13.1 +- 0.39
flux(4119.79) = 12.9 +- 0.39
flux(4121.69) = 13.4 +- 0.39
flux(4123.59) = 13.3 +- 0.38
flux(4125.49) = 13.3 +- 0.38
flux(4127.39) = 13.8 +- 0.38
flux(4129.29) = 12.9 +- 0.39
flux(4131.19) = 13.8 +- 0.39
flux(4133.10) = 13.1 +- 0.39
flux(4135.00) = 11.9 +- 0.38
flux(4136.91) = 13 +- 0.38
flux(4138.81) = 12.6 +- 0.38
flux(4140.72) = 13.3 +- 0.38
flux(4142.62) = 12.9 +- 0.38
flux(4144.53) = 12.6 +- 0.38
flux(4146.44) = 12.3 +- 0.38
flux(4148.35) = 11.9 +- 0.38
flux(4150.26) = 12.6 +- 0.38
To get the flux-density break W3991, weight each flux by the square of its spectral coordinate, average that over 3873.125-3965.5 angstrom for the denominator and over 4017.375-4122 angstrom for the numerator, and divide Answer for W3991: 1.15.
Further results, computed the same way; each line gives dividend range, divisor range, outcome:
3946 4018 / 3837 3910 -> 1.04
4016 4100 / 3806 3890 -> 1.17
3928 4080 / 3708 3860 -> 1.15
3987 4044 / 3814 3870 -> 1.11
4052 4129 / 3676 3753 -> 1.35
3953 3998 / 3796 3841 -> 1.11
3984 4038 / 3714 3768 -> 1.17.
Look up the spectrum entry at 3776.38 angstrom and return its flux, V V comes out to 11.7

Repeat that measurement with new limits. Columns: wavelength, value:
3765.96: 12.2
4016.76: 13.1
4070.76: 12.8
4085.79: 13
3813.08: 12.5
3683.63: 11.1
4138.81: 12.6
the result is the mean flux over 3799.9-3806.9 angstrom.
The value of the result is 11.6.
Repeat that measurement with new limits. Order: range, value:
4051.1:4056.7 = 13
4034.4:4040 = 12.1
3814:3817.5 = 12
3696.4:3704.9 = 11.5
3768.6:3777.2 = 11.7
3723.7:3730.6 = 13.6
